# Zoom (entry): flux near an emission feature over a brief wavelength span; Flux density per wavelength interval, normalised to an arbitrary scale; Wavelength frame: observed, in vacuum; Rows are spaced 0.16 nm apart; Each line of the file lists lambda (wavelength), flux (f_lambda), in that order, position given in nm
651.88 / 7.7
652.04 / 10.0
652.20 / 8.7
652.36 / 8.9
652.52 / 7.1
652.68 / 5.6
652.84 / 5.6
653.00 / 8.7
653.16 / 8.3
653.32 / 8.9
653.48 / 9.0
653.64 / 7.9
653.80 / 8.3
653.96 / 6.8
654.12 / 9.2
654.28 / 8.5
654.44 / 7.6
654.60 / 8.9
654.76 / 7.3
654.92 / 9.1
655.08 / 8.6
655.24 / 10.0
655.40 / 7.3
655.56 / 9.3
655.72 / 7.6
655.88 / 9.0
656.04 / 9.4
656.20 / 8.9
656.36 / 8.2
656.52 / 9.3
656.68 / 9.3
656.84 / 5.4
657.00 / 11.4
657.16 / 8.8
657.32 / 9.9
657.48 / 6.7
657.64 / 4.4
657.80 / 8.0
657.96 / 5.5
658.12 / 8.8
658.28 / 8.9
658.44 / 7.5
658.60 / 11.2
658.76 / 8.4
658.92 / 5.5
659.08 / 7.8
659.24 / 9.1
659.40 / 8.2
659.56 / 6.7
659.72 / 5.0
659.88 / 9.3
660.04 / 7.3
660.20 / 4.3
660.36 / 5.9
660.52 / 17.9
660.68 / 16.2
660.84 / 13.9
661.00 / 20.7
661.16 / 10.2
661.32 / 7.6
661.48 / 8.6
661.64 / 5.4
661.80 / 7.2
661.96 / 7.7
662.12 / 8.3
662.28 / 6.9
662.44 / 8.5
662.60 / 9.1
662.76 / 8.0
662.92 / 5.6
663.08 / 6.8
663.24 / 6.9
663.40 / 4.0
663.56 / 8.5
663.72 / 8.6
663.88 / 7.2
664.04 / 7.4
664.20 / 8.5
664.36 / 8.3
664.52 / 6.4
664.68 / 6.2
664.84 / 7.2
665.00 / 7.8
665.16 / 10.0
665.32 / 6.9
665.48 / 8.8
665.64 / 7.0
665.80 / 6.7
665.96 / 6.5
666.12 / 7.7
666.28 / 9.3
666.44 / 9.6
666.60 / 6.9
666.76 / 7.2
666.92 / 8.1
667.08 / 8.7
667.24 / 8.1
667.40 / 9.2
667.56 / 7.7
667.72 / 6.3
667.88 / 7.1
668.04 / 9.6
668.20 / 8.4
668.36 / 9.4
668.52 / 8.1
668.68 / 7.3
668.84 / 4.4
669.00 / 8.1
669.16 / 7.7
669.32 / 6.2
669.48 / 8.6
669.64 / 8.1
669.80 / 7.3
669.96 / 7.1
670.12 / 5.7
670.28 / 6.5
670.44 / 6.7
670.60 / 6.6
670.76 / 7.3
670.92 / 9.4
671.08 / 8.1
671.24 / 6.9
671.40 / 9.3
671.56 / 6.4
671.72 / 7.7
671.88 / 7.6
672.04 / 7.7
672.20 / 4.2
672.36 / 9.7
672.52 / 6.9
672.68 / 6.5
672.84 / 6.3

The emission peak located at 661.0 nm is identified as Hbeta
